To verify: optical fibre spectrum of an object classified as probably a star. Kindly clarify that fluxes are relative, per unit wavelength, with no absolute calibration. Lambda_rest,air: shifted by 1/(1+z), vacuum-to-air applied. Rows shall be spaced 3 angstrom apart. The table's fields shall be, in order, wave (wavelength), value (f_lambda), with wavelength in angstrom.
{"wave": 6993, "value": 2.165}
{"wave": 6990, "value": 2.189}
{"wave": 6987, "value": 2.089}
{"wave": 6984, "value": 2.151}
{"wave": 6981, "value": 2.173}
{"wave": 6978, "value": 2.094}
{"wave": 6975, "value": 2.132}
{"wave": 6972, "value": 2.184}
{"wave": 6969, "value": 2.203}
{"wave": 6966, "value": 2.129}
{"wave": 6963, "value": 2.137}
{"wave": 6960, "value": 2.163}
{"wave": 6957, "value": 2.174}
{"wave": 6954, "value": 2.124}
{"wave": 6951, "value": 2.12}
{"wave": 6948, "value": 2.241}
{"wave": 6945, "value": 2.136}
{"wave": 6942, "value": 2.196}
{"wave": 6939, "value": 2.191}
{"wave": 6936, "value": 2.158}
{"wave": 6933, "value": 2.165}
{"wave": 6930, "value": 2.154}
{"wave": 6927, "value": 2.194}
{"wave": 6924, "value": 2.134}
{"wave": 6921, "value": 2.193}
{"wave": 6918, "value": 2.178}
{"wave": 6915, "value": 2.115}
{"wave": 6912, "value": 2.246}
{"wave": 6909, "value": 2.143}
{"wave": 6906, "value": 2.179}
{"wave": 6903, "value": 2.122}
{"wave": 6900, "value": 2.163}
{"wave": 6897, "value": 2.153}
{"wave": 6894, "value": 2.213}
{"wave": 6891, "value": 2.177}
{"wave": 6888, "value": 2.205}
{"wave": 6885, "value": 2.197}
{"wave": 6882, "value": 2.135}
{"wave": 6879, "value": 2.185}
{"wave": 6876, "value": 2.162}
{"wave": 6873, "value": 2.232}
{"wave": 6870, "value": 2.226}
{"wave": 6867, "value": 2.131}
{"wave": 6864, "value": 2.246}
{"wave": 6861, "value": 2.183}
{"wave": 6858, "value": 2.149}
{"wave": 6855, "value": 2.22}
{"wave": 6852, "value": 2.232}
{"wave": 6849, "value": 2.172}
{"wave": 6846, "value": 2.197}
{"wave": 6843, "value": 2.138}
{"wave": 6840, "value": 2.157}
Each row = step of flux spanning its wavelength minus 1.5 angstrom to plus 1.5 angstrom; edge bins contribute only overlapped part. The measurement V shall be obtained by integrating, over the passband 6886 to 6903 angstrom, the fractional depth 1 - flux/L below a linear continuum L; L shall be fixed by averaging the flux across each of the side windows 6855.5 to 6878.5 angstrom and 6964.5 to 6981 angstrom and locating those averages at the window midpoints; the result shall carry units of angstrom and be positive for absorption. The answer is 0.0 angstrom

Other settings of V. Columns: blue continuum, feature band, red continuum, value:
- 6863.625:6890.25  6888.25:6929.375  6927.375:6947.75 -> 0.2 angstrom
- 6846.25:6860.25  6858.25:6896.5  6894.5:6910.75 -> -0.2 angstrom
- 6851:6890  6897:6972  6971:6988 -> -0.2 angstrom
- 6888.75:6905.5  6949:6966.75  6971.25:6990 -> 0.0 angstrom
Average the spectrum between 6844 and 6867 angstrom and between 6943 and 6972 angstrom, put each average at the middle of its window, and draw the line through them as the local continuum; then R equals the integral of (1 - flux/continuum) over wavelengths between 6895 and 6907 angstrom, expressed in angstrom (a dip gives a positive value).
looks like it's 0.1 angstrom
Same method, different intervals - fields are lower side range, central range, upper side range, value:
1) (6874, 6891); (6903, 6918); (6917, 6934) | 0.0 angstrom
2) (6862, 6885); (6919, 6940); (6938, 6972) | 0.0 angstrom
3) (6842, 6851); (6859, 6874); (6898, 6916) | -0.2 angstrom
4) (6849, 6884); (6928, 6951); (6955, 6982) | -0.1 angstrom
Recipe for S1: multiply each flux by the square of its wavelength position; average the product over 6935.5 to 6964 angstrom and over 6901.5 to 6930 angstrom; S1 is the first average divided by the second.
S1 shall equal 1.01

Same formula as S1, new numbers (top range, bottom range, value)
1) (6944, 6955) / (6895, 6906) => 1.02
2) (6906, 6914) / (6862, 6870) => 1.01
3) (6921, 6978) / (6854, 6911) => 1.01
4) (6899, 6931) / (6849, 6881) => 1.00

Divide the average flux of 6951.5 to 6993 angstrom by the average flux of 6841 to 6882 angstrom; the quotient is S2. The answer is 1.0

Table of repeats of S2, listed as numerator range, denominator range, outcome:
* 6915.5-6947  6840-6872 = 0.99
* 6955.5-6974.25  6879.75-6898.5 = 0.99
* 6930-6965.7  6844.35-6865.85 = 0.98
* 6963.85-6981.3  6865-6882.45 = 0.99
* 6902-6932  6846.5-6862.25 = 0.99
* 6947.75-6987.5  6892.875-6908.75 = 0.99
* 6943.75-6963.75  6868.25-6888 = 0.99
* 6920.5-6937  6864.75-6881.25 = 0.99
